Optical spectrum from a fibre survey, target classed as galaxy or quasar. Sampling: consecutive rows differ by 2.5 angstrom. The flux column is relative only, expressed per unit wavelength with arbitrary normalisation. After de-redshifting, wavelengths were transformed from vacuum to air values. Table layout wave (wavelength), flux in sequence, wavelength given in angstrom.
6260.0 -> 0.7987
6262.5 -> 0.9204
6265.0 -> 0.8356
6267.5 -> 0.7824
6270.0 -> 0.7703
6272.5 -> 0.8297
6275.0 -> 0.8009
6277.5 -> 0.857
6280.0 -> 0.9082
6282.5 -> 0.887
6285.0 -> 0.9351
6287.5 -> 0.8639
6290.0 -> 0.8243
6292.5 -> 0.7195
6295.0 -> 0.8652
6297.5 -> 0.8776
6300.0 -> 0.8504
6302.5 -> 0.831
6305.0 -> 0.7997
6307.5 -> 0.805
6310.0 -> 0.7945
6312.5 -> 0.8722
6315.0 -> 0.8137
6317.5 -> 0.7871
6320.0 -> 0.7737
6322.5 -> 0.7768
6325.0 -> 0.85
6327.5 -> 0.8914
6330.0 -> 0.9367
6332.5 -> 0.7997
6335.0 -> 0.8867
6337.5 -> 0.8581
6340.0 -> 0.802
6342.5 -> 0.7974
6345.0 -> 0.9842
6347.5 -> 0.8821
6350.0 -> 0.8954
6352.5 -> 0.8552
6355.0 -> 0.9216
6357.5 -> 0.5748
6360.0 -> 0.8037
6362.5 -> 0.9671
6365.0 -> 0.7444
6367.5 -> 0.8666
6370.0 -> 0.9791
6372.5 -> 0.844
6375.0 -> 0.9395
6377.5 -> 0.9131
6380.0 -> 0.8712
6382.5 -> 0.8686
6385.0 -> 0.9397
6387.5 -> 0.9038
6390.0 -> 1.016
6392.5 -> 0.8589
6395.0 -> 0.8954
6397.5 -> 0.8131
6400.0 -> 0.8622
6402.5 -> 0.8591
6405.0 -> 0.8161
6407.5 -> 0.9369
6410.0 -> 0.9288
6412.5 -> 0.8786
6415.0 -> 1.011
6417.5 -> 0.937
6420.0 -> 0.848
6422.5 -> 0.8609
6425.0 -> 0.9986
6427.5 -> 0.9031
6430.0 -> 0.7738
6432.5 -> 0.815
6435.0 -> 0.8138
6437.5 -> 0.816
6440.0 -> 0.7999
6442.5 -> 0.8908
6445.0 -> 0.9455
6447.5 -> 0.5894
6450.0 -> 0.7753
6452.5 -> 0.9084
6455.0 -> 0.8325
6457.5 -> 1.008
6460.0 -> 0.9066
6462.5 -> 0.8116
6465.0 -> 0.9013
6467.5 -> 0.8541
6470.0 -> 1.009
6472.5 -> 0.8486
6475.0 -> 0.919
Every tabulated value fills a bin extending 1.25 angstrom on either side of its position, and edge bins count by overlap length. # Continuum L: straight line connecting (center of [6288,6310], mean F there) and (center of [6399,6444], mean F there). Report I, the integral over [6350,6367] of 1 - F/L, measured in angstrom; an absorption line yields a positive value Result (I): 0.6 angstrom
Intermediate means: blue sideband 0.821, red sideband 0.875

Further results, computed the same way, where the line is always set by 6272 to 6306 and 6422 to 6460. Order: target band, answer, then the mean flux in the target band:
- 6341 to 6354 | -0.5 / 0.882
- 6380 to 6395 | -1.1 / 0.912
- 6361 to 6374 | -0.5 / 0.88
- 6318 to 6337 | 0.1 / 0.843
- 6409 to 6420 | -1.0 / 0.929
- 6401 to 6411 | -0.4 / 0.884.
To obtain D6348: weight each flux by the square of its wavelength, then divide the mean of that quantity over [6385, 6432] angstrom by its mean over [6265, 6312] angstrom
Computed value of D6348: 1.11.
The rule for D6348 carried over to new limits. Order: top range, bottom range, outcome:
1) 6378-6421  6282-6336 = 1.10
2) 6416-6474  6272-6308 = 1.07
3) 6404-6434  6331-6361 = 1.09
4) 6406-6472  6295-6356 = 1.07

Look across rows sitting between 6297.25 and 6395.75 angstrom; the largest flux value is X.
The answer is 1.016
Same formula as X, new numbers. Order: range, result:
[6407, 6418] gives 1.011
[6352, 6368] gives 0.9671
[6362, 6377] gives 0.9791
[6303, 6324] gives 0.8722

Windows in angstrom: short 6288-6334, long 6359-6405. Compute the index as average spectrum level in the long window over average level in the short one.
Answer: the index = 1.07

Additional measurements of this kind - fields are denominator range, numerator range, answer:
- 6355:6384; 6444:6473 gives 1.01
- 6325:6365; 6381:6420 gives 1.05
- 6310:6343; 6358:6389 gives 1.06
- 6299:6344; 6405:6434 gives 1.08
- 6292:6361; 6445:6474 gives 1.04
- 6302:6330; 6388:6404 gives 1.07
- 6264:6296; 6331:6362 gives 1.01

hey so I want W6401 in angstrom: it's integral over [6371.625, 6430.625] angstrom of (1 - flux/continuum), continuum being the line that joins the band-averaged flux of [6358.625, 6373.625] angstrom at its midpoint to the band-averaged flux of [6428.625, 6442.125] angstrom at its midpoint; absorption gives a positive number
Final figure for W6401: -4.2 angstrom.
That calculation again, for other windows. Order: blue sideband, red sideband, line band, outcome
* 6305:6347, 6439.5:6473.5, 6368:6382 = -0.9 angstrom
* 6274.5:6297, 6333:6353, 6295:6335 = 1.3 angstrom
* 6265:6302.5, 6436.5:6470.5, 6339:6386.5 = -1.0 angstrom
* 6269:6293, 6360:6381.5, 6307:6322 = 0.9 angstrom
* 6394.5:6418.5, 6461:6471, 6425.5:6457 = 2.2 angstrom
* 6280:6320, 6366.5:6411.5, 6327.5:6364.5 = 0.5 angstrom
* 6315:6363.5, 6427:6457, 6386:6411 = -1.7 angstrom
